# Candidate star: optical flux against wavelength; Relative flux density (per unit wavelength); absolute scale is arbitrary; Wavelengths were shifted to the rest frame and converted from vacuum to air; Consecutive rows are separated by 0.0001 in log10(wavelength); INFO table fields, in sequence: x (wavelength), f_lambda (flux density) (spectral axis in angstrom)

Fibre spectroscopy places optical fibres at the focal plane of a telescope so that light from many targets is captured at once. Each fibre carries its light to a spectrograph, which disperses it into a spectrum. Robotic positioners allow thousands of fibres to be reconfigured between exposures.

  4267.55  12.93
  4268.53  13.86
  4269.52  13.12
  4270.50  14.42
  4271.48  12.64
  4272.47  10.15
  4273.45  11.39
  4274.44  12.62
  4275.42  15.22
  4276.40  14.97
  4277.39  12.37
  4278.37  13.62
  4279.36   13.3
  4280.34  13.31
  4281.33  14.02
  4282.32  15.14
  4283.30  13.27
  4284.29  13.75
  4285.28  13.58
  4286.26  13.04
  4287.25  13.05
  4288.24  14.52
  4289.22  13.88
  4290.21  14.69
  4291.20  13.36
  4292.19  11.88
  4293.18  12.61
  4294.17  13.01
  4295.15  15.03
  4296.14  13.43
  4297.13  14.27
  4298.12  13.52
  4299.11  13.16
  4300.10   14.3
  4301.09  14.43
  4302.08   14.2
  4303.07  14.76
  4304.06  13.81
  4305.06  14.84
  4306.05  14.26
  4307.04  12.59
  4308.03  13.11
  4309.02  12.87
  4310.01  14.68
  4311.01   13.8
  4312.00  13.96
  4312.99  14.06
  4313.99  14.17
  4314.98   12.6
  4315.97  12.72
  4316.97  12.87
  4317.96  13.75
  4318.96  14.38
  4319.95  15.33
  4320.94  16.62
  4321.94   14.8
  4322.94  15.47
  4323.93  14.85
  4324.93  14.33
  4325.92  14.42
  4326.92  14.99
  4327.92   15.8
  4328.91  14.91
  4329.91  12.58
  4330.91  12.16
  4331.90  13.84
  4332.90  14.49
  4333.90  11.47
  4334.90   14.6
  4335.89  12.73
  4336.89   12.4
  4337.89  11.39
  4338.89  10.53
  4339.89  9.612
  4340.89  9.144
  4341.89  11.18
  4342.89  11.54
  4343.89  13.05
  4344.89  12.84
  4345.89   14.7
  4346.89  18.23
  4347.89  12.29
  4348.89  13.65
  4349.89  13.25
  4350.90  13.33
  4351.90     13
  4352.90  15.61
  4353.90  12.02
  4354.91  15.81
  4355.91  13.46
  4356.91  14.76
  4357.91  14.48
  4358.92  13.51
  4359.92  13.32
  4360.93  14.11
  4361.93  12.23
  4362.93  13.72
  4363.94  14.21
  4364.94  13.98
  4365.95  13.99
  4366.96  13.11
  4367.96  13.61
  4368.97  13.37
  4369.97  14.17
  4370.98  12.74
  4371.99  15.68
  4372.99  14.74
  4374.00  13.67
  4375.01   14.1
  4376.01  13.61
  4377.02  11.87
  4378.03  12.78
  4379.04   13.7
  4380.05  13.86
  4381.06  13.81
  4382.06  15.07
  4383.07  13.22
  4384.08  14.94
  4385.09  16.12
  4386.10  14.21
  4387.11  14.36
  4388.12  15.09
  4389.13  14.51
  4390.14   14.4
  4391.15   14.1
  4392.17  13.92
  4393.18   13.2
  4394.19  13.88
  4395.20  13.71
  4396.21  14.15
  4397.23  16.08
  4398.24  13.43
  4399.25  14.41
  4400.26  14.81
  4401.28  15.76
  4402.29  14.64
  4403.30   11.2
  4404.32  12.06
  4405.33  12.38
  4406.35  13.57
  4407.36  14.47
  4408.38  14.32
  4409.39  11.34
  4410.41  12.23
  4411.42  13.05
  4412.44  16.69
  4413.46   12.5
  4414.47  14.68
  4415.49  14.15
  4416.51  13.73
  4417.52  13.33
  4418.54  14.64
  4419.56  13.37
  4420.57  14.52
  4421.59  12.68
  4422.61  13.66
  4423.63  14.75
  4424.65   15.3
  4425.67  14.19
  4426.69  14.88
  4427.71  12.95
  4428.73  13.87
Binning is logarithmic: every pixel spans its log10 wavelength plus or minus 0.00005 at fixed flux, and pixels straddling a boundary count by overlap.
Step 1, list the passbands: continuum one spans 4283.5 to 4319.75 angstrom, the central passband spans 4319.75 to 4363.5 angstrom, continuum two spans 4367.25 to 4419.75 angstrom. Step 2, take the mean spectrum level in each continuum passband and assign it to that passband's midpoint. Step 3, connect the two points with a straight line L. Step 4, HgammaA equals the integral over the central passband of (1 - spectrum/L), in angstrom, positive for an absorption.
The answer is 0.78 angstrom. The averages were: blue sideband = 13.7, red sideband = 13.9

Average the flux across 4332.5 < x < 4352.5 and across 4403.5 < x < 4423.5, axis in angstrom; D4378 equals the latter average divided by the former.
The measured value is 1.1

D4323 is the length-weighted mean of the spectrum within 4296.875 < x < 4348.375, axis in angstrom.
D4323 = 13.6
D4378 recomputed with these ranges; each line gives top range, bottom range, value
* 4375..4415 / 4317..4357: 1.03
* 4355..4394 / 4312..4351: 1.04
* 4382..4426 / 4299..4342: 1.03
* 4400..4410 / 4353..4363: 0.97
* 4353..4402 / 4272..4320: 1.03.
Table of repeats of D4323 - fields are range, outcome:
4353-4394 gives 14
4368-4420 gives 13.9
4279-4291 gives 13.8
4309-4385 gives 13.7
